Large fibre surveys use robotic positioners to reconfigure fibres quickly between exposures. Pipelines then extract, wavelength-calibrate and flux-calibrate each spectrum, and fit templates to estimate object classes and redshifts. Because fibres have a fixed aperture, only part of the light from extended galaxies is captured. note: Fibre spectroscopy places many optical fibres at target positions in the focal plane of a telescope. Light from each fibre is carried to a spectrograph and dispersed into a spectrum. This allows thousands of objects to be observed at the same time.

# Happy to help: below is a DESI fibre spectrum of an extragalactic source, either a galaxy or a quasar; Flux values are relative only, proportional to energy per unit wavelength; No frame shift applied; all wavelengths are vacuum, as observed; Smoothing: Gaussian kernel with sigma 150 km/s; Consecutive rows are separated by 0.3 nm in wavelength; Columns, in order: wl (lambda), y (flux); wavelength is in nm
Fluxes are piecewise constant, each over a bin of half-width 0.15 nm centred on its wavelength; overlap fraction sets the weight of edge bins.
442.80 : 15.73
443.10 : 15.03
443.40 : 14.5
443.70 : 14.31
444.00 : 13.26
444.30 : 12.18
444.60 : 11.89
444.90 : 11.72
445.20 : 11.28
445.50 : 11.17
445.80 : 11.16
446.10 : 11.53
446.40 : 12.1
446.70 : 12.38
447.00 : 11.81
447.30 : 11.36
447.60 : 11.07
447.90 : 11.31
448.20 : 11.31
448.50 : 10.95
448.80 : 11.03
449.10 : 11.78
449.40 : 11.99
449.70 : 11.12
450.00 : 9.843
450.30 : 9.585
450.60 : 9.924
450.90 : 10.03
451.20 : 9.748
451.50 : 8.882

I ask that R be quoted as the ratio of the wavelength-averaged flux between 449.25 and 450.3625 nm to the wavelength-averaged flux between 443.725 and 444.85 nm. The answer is 0.85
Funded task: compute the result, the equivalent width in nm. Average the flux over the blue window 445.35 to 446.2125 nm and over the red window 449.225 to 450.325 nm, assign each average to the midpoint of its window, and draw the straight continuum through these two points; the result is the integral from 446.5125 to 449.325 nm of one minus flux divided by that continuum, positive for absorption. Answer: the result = -0.12 nm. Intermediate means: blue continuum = 11.3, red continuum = 10.8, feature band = 11.5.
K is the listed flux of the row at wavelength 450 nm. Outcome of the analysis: 9.843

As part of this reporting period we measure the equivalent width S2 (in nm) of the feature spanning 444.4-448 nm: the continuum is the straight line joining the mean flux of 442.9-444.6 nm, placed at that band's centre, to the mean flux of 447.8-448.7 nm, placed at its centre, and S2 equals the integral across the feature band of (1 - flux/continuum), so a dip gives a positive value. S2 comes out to 0.22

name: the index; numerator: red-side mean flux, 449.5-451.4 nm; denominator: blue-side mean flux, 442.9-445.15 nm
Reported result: 0.8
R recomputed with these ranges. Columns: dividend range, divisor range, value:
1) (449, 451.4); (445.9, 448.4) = 0.90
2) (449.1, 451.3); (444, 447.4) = 0.89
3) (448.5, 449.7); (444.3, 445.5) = 0.98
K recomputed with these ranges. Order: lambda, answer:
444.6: 11.89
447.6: 11.07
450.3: 9.585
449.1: 11.78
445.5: 11.17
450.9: 10.03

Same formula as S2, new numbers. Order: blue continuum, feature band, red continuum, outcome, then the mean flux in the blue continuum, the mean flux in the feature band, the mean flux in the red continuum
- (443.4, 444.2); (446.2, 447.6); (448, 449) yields 0.028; 13.8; 11.8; 11.1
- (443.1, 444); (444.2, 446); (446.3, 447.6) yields 0.222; 14.3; 11.5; 11.8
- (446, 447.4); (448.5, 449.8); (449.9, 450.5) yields -0.135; 11.9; 11.4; 9.72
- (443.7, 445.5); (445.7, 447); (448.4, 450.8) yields -0.016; 12.2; 11.8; 10.8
